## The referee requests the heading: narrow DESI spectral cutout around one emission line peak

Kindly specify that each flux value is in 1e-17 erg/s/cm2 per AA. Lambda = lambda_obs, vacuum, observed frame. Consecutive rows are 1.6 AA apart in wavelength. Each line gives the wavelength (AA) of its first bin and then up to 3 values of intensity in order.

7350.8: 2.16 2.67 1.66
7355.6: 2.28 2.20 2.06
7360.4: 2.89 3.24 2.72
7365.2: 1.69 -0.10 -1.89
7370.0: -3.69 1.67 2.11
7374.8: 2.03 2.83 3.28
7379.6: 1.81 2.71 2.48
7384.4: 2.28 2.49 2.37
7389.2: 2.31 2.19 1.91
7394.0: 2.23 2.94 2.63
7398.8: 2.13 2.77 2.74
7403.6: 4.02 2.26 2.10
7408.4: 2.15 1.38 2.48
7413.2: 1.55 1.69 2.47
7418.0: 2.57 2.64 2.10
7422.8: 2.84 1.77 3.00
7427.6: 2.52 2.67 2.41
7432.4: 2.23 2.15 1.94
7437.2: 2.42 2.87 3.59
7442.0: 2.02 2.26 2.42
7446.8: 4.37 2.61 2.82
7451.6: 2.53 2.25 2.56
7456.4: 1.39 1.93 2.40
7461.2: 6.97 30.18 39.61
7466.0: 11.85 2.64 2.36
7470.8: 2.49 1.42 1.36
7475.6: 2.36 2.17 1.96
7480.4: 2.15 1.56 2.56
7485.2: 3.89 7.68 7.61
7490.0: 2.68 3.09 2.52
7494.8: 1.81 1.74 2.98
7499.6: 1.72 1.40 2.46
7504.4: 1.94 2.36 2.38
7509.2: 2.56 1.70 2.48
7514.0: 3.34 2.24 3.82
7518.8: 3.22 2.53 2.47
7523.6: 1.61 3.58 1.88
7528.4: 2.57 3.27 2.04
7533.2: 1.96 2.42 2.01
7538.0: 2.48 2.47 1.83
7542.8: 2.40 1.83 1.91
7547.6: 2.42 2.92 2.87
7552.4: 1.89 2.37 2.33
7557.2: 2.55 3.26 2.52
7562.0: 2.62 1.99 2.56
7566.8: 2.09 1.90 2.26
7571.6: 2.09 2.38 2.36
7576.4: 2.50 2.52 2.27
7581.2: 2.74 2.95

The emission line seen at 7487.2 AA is [N II]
